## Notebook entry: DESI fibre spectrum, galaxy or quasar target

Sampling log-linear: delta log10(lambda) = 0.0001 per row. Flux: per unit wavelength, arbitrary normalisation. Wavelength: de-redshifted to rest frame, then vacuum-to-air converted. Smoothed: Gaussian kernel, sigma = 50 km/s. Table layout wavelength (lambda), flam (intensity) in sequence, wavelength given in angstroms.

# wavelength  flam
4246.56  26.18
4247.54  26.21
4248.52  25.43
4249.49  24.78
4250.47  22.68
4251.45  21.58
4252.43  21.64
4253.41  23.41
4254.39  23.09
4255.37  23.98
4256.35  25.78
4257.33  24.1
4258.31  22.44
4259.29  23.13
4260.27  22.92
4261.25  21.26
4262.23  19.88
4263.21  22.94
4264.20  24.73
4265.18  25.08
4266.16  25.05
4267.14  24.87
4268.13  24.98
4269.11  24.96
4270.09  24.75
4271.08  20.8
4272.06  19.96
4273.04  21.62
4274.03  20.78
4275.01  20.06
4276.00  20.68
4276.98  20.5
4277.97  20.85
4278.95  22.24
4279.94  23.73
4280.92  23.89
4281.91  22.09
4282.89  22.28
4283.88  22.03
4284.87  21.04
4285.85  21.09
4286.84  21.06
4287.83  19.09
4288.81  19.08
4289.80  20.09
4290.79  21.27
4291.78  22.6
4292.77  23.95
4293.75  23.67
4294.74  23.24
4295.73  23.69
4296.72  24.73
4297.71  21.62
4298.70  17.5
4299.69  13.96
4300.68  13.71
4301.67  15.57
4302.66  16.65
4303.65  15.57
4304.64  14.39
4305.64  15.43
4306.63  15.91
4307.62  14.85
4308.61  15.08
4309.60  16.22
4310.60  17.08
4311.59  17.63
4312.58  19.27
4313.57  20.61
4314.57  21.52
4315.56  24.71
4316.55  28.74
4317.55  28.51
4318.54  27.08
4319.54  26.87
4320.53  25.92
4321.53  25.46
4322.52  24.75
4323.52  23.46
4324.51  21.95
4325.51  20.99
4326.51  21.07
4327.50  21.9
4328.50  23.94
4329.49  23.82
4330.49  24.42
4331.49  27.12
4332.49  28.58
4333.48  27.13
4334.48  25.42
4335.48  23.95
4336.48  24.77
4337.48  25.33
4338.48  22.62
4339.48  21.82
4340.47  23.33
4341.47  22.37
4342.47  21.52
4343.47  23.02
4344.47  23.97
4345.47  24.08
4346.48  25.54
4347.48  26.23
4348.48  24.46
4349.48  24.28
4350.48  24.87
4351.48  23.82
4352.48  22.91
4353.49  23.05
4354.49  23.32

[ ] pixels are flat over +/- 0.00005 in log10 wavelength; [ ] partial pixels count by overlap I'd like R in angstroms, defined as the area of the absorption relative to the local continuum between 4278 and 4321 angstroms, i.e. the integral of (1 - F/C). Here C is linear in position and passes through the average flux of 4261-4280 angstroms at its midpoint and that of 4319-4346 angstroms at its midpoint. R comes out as 4.9 angstroms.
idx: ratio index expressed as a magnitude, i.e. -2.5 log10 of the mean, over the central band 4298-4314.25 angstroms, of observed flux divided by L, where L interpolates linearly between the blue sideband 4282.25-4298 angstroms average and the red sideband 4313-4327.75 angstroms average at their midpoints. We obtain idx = 0.38 mag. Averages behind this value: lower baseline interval 21.9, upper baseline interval 24.3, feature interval 16.3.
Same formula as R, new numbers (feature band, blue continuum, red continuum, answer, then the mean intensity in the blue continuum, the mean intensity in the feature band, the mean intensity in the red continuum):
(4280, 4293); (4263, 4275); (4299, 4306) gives -1.76 angstroms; 23.2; 21.5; 15.1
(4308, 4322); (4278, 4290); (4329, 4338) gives 0.99 angstroms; 21.5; 22.4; 25.6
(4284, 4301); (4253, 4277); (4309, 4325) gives 1.64 angstroms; 22.9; 20.8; 23.1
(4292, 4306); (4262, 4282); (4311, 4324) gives 2.72 angstroms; 22.6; 18.9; 24.1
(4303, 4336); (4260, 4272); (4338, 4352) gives 2.15 angstroms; 23.4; 22.1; 23.7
